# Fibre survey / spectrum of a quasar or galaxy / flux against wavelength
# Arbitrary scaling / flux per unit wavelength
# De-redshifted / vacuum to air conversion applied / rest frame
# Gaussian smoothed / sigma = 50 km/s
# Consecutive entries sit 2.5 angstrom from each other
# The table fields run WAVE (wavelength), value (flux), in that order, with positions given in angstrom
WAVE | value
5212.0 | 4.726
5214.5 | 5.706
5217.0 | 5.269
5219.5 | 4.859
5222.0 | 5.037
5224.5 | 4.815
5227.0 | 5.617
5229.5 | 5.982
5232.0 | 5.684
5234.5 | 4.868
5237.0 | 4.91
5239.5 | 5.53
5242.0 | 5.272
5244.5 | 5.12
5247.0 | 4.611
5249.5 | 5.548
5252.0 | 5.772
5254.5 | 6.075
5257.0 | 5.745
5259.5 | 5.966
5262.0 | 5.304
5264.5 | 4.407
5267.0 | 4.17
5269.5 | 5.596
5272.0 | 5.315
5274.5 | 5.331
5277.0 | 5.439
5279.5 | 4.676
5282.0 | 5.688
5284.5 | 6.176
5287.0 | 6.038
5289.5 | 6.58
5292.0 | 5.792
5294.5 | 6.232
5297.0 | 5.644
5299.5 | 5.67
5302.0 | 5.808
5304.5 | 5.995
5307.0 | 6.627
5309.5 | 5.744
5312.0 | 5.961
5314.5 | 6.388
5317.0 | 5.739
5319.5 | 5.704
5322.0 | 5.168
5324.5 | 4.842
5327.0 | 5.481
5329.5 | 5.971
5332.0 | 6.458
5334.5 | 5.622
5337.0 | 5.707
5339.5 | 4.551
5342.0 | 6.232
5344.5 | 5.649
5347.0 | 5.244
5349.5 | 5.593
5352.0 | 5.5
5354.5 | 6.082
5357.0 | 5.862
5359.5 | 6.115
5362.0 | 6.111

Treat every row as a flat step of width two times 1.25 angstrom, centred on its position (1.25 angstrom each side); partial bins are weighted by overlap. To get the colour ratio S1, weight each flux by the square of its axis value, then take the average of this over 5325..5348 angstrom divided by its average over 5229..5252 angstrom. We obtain 1.11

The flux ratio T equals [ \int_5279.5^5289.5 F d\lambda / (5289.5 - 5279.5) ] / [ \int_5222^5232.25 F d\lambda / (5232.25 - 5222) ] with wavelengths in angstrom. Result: 1.08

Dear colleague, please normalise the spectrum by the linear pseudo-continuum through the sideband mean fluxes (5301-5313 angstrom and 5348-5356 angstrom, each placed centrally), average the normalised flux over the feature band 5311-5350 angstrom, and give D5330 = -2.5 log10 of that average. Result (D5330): 0.04 mag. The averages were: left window 6.03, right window 5.71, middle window 5.64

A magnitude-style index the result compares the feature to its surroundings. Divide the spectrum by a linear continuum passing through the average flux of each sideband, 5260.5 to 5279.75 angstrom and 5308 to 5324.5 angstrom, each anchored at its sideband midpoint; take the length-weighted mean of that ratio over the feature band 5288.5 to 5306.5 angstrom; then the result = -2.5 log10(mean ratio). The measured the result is -0.10 mag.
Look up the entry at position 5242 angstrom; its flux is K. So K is 5.272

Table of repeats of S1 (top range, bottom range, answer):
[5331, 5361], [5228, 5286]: 1.10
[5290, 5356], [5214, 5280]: 1.12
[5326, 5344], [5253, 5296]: 1.05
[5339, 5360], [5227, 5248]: 1.12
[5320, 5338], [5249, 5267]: 1.06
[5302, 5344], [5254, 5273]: 1.11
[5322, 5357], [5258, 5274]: 1.12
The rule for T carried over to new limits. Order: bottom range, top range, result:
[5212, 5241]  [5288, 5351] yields 1.10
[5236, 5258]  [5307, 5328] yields 1.05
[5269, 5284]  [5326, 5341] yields 1.05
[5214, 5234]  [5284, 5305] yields 1.12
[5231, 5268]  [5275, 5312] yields 1.11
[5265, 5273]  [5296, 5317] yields 1.20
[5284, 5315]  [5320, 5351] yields 0.92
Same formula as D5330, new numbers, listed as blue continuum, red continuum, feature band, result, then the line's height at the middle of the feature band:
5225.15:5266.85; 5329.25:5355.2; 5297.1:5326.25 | -0.04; 5.57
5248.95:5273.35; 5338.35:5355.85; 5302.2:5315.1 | -0.12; 5.48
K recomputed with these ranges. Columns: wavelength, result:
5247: 4.611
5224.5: 4.815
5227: 5.617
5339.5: 4.551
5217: 5.269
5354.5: 6.082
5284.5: 6.176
